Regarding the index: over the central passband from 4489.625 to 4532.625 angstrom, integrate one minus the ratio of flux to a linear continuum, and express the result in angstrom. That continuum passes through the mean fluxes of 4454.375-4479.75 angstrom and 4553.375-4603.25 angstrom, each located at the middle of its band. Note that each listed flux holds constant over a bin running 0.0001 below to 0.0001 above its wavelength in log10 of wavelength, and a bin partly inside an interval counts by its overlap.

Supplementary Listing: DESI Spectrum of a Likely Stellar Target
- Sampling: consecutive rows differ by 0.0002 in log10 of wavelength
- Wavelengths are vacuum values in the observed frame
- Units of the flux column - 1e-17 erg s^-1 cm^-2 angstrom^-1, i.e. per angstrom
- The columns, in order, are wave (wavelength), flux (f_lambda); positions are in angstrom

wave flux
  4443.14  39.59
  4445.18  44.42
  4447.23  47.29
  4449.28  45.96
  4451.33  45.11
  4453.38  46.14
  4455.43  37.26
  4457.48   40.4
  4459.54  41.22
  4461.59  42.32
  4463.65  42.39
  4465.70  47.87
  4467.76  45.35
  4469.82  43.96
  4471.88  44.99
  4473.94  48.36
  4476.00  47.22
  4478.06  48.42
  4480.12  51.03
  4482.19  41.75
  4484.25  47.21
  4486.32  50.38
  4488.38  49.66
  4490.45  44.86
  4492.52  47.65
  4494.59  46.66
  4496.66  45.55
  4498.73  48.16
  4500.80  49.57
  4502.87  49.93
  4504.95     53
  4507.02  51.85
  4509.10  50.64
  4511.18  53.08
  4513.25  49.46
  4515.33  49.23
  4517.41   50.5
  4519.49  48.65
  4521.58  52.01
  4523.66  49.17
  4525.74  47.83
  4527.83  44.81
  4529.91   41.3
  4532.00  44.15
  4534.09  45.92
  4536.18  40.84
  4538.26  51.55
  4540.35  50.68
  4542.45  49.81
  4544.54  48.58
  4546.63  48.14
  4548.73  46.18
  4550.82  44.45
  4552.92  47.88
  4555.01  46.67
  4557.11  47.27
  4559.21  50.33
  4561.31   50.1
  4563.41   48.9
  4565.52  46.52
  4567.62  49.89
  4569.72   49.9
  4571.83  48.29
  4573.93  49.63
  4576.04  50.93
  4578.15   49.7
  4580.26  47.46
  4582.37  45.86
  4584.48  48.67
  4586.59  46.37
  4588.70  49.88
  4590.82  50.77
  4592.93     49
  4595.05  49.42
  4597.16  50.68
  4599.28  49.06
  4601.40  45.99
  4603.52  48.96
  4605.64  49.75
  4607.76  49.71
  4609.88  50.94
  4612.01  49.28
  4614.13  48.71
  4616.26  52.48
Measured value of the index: -2.3 angstrom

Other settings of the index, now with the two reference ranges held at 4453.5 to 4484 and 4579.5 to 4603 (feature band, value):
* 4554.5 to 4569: -0.3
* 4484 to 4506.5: -1.5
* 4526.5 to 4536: 0.6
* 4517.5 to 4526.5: -0.6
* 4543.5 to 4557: 0.1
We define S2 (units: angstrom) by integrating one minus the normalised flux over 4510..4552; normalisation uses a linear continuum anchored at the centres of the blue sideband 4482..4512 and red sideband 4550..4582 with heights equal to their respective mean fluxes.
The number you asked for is 0.7 angstrom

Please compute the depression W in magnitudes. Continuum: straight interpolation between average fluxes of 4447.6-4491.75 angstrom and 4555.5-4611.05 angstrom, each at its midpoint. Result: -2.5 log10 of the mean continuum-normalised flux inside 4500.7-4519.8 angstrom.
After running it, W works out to -0.09 mag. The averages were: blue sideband 45.4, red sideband 49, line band 50.7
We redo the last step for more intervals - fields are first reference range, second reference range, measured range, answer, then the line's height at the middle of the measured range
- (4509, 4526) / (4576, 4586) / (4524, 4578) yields 0.03 mag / 49.1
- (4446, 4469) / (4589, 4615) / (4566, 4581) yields -0.02 mag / 48.3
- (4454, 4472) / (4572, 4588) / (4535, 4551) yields -0.02 mag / 46.6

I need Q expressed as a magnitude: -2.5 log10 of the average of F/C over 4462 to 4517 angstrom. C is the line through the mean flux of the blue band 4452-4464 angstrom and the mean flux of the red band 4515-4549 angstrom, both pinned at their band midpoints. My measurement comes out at -0.09 mag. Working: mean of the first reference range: 41.7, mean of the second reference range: 47.6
